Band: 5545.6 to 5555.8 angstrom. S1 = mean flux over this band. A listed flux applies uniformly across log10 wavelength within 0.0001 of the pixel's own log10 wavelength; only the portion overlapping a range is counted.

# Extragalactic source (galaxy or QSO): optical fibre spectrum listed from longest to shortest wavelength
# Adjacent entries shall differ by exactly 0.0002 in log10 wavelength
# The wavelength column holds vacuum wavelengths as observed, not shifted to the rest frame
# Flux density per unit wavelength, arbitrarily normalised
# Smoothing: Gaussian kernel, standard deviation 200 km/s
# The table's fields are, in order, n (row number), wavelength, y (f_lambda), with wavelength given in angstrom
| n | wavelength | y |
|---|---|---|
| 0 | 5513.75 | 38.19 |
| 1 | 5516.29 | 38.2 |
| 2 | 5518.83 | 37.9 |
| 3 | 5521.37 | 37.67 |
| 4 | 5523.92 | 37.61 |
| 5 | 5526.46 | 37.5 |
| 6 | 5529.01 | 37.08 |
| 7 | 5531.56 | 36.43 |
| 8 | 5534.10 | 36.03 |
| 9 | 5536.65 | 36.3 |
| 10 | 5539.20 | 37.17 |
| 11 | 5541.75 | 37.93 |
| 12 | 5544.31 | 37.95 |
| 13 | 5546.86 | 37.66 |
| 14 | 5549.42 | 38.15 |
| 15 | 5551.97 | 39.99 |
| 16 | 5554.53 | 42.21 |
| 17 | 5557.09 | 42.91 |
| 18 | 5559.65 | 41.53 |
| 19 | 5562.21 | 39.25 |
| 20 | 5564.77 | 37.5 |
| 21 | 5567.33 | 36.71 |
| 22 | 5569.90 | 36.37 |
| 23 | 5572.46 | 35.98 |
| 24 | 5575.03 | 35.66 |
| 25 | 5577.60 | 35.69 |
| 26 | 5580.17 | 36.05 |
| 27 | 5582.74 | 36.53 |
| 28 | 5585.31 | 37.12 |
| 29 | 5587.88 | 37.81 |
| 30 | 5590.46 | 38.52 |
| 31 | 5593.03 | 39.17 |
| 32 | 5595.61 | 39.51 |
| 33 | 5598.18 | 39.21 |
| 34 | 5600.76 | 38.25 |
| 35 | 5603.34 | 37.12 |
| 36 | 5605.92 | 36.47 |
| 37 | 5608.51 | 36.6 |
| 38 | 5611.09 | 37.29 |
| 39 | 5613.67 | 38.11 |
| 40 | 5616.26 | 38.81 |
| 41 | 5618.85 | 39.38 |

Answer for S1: 39.5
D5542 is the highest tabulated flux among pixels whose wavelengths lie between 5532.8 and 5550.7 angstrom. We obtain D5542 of 38.15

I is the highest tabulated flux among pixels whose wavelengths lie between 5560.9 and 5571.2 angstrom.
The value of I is 39.25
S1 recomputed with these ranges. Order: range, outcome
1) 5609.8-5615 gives 37.7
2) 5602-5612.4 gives 36.9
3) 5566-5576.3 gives 36.2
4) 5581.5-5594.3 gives 37.8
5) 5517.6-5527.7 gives 37.7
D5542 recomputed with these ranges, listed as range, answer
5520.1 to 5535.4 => 37.67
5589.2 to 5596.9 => 39.51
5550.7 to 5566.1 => 42.91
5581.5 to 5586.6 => 37.12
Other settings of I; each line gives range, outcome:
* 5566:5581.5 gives 36.71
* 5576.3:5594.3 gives 39.17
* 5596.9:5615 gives 39.21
